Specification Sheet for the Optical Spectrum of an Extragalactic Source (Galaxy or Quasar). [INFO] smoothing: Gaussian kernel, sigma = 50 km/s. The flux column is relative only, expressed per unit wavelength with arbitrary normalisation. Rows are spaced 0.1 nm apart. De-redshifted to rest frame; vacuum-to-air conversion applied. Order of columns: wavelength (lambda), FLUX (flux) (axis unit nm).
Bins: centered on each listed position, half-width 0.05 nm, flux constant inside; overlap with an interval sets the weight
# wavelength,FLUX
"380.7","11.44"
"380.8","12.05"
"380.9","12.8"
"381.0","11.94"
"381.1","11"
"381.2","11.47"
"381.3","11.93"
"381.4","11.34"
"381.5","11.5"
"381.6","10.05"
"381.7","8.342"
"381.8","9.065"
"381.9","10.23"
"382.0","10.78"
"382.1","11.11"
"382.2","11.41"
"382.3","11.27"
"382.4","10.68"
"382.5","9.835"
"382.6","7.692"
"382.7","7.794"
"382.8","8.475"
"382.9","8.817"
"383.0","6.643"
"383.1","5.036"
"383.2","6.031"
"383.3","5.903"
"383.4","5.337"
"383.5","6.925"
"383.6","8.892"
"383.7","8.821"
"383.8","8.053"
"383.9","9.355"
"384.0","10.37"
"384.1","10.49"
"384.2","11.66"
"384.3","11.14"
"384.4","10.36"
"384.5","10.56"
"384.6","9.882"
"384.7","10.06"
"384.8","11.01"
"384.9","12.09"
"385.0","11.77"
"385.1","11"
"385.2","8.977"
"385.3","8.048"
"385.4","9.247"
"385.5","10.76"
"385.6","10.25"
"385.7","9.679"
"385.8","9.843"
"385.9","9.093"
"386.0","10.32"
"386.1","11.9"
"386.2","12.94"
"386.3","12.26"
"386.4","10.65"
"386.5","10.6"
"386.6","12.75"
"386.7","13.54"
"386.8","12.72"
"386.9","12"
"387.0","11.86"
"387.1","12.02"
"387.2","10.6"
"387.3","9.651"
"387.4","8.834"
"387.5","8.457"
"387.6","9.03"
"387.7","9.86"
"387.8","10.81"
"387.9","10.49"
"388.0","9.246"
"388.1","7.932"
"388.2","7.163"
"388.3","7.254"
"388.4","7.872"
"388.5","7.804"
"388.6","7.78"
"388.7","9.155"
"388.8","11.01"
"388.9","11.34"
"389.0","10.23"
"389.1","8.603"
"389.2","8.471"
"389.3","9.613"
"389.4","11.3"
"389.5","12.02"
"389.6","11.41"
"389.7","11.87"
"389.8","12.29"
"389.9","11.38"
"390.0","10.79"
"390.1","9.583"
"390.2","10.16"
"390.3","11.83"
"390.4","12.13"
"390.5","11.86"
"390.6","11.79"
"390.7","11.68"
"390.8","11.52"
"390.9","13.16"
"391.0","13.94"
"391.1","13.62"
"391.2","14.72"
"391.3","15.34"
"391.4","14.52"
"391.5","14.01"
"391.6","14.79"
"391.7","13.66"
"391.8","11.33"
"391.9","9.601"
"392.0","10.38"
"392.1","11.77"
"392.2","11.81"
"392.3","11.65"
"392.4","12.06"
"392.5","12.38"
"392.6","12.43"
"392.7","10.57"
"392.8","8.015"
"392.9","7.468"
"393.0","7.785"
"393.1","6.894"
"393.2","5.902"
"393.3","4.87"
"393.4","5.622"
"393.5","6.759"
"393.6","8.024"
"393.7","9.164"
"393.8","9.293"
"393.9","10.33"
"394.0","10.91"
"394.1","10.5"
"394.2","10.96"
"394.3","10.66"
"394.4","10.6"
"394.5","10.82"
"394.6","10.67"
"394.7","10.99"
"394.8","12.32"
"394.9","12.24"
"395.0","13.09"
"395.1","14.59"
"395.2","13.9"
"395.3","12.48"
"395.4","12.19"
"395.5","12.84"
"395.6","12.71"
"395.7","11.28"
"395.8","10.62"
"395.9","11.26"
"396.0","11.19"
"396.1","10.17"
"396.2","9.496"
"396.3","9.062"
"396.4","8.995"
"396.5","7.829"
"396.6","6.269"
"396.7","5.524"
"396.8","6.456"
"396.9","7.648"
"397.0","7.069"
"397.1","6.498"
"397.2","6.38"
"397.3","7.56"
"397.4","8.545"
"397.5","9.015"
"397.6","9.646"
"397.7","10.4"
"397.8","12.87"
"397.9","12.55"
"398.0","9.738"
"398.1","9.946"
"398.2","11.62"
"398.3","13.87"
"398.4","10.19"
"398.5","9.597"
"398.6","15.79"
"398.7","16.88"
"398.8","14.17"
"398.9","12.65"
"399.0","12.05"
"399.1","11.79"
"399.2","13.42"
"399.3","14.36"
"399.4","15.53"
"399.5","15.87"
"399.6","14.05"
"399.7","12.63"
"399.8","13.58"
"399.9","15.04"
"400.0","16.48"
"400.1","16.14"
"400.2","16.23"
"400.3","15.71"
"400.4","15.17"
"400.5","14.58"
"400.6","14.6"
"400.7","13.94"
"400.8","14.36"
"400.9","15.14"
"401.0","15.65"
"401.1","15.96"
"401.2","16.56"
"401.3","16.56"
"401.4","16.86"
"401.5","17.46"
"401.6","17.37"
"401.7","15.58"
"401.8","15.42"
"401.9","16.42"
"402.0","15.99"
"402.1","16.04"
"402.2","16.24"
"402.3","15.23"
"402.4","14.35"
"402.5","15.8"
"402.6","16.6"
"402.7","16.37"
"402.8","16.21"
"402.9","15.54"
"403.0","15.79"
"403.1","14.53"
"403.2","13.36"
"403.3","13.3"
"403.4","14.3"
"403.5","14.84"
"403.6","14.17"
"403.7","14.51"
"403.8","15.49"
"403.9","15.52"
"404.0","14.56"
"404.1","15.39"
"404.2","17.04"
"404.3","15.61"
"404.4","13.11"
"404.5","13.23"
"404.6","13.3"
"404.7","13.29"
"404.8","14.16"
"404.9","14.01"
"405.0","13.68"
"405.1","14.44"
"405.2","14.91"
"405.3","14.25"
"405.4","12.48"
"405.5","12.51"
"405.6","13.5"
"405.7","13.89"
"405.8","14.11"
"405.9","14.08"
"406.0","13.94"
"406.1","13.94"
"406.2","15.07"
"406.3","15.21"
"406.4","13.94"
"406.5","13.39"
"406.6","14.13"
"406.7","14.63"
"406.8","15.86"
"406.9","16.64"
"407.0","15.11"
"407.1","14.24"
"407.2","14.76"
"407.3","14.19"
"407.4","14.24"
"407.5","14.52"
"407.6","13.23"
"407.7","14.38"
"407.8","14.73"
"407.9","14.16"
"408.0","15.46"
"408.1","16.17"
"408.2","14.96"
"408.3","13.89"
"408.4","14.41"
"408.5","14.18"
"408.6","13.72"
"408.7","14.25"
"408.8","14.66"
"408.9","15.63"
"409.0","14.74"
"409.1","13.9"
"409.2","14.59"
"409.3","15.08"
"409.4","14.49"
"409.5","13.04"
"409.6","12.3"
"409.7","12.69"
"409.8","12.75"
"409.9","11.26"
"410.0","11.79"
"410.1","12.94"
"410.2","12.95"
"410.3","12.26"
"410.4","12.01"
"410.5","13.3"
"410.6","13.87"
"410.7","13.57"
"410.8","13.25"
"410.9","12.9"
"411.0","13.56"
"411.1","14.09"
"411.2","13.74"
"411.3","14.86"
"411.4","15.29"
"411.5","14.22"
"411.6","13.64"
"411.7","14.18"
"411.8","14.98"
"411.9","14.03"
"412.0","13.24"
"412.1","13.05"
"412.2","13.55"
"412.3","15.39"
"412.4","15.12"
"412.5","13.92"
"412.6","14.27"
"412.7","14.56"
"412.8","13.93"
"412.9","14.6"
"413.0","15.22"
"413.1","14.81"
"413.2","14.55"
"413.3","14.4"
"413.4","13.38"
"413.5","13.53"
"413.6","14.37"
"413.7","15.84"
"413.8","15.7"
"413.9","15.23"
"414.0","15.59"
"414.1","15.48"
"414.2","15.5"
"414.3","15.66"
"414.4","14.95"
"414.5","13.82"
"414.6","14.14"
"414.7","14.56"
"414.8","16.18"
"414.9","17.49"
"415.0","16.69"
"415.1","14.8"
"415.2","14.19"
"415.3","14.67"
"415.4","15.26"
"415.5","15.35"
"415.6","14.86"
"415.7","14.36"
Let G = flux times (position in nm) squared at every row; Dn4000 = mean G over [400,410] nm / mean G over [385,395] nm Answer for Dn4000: 1.5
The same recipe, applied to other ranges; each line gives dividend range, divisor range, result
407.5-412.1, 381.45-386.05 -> 1.67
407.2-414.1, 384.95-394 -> 1.49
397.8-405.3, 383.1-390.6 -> 1.56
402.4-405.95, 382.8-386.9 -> 1.62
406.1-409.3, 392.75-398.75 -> 1.56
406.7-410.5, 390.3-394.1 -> 1.40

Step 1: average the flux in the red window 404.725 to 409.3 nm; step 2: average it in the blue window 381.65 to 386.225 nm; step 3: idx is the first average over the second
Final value 1.51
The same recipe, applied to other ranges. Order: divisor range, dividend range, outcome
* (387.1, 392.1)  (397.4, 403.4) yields 1.32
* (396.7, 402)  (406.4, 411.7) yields 1.07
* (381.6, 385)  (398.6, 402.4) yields 1.64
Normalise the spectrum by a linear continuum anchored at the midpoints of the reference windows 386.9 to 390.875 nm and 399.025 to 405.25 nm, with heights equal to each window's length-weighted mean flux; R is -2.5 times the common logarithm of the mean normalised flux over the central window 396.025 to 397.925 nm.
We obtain 0.47 mag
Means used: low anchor 10.2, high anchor 15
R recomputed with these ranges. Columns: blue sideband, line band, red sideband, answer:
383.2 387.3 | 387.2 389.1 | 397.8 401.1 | 0.20 mag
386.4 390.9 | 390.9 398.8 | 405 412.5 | 0.09 mag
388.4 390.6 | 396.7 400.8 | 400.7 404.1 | 0.16 mag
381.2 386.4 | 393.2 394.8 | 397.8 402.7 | 0.34 mag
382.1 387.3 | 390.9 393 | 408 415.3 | -0.10 mag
